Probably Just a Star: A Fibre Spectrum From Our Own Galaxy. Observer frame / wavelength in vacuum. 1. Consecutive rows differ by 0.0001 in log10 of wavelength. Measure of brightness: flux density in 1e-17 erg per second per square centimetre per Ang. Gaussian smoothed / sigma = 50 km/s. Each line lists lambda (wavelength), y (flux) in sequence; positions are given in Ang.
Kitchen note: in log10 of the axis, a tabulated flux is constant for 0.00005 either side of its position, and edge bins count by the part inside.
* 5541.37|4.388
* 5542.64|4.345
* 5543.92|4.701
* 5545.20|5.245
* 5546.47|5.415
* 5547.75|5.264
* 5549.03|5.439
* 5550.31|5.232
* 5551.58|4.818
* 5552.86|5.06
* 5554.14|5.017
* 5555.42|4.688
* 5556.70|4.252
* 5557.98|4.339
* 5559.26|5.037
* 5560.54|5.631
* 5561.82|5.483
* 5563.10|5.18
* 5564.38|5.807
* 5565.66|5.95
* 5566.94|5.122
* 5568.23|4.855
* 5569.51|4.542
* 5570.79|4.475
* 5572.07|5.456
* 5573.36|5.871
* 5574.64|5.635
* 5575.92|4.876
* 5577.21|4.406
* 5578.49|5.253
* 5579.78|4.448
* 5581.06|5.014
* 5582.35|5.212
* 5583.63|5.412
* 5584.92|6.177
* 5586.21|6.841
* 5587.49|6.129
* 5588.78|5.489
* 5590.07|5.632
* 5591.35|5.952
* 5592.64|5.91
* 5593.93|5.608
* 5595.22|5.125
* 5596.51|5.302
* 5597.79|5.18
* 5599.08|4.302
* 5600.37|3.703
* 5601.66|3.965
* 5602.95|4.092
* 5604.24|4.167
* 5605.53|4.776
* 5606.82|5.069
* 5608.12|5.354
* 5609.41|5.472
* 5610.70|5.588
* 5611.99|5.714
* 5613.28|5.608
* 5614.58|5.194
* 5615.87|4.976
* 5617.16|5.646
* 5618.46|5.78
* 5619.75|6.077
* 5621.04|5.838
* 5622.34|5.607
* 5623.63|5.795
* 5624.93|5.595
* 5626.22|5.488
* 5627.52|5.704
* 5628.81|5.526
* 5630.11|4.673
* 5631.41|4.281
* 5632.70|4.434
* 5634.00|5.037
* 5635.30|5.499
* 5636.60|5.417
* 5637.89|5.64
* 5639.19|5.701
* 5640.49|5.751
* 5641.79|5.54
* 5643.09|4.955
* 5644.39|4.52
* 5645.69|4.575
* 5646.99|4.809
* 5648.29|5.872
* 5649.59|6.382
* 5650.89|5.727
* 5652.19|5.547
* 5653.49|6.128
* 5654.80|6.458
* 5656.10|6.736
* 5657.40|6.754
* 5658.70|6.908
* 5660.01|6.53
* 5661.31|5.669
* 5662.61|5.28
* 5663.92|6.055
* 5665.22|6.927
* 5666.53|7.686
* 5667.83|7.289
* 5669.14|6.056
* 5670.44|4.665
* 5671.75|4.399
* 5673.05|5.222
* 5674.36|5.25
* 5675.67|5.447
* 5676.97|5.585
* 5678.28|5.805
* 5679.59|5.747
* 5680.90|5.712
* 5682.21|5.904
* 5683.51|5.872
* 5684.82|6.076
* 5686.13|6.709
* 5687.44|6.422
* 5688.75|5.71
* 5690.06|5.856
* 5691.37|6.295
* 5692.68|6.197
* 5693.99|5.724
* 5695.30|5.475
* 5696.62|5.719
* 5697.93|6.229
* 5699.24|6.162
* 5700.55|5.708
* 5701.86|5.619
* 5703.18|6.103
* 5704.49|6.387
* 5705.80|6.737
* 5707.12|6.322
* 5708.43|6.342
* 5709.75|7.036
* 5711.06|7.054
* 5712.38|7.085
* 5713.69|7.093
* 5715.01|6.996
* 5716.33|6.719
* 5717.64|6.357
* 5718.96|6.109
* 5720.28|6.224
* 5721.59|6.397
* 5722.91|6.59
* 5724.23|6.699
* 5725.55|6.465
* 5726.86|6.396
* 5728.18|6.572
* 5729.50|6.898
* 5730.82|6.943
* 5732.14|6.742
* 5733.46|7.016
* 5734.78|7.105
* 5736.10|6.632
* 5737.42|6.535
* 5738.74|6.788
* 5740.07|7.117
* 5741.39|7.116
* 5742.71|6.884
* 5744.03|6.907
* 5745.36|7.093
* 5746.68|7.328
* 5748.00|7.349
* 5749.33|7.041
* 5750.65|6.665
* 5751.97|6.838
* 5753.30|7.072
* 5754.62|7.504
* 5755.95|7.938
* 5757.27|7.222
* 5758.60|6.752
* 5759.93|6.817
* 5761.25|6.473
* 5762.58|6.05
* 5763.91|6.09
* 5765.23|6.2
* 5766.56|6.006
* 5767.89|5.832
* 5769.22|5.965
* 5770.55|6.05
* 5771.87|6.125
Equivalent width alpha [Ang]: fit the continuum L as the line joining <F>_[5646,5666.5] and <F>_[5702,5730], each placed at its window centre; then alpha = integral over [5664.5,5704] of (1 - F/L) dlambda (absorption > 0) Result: 2.6 Ang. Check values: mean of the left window 6.14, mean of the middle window 5.92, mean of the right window 6.58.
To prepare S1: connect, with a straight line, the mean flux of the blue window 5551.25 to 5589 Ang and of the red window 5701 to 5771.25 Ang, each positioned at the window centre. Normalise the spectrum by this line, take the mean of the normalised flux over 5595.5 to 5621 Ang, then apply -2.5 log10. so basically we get 0.10 mag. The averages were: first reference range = 5.22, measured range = 5.07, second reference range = 6.68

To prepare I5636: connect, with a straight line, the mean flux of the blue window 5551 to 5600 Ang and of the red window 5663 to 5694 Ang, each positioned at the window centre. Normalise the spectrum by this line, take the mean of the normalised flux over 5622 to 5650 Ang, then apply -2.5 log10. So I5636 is 0.070 mag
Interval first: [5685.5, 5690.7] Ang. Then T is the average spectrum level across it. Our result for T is 6.17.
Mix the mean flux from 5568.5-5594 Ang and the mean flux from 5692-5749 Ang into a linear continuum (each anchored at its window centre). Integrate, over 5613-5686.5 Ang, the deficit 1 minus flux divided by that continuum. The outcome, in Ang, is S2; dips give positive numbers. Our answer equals 3.73 Ang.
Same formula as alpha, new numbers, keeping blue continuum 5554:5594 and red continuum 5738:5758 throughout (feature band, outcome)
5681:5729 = 2.60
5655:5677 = 0.74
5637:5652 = 1.56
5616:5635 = 1.48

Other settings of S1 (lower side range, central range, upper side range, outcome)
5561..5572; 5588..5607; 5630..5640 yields 0.04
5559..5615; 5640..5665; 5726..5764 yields 0.02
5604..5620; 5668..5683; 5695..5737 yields 0.10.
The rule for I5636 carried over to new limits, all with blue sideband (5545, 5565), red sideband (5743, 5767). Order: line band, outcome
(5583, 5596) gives -0.08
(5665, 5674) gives 0.03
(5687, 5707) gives 0.06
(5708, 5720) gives -0.04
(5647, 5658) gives -0.03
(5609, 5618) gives 0.03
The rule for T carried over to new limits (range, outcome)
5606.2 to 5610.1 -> 5.3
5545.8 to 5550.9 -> 5.34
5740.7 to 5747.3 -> 7.07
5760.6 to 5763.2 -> 6.26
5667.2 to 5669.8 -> 6.66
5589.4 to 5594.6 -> 5.77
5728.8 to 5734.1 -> 6.89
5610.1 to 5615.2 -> 5.52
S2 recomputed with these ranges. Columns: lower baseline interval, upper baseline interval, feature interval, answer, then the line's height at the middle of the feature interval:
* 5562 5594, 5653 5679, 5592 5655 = 5.0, 5.73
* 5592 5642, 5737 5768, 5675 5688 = 0.2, 6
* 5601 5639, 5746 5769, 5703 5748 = -2.4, 6.41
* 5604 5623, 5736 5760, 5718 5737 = 0.5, 6.8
